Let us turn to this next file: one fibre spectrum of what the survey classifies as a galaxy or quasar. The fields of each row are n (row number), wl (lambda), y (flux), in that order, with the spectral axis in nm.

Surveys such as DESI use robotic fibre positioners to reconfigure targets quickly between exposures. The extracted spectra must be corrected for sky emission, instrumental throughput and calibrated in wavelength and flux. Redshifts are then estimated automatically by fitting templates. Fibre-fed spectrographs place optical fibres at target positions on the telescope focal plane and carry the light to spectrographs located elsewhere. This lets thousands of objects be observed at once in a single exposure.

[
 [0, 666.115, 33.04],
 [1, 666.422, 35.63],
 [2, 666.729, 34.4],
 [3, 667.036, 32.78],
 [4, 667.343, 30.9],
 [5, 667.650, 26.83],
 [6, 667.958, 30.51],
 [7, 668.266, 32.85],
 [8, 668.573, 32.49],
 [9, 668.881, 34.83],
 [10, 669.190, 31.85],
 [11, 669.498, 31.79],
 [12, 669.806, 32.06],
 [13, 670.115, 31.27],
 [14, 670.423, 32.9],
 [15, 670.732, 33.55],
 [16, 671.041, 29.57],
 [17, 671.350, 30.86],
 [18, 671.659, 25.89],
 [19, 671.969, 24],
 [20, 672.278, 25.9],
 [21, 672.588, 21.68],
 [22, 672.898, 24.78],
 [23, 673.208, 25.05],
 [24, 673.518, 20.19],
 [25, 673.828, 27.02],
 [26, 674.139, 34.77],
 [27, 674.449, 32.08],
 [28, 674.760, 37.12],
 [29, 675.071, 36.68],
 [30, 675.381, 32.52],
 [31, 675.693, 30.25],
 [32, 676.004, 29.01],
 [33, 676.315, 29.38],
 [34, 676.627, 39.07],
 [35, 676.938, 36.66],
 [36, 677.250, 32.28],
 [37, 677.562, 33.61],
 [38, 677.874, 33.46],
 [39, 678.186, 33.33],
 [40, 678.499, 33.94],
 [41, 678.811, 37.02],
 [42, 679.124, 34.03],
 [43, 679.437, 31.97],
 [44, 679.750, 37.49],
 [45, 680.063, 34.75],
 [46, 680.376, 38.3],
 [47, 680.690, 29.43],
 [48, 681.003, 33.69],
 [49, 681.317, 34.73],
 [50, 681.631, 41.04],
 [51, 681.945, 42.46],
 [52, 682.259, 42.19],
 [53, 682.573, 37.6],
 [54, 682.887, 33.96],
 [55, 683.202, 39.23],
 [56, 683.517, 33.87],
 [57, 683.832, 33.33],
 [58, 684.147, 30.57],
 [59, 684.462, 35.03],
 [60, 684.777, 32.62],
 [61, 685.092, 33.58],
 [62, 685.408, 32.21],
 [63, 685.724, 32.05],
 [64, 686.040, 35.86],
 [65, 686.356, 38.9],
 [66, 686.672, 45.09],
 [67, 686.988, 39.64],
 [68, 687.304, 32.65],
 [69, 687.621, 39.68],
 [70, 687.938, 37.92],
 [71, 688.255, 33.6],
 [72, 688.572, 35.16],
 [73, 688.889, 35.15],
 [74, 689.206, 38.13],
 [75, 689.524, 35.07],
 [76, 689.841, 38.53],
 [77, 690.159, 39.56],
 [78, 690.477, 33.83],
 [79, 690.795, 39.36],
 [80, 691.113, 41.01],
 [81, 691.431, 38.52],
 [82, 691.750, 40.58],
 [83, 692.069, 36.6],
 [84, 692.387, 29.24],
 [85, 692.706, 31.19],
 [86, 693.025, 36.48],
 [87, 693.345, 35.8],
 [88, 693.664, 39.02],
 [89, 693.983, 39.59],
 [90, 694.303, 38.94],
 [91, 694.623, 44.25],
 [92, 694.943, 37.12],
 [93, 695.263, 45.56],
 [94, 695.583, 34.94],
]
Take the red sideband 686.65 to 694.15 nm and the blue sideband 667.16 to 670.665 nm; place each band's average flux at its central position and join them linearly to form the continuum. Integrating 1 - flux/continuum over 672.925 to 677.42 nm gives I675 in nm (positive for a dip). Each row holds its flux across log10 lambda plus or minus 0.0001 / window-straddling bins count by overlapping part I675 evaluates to 0.26 nm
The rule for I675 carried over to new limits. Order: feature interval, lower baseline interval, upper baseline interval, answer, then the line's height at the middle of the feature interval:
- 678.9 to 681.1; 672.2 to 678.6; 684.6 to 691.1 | -0.09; 33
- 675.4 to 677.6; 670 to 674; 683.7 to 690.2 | -0.23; 29.7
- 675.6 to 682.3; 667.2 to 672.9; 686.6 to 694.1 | -0.37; 33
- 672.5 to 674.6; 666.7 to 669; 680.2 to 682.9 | 0.46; 34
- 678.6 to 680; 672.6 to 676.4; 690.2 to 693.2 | -0.16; 31.5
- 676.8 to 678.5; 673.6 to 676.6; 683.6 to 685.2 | -0.08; 32.4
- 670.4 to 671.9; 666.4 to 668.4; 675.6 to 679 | 0.11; 32.4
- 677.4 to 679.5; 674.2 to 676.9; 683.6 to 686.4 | -0.03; 33.5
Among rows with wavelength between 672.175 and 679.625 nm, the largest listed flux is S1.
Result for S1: 39.07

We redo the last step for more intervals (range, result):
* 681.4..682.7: 42.46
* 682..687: 45.09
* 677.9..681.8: 41.04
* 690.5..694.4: 41.01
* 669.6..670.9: 33.55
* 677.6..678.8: 33.94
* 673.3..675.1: 37.12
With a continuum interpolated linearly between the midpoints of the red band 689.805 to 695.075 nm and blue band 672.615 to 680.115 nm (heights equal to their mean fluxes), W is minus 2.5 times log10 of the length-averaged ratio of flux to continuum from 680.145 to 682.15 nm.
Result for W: -0.089 mag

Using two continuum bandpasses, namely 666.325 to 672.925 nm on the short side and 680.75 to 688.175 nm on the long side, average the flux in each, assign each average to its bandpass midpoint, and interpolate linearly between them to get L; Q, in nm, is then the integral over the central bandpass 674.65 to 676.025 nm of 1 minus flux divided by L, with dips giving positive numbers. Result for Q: -0.03 nm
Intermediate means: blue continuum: 30.4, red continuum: 36.3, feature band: 33.4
